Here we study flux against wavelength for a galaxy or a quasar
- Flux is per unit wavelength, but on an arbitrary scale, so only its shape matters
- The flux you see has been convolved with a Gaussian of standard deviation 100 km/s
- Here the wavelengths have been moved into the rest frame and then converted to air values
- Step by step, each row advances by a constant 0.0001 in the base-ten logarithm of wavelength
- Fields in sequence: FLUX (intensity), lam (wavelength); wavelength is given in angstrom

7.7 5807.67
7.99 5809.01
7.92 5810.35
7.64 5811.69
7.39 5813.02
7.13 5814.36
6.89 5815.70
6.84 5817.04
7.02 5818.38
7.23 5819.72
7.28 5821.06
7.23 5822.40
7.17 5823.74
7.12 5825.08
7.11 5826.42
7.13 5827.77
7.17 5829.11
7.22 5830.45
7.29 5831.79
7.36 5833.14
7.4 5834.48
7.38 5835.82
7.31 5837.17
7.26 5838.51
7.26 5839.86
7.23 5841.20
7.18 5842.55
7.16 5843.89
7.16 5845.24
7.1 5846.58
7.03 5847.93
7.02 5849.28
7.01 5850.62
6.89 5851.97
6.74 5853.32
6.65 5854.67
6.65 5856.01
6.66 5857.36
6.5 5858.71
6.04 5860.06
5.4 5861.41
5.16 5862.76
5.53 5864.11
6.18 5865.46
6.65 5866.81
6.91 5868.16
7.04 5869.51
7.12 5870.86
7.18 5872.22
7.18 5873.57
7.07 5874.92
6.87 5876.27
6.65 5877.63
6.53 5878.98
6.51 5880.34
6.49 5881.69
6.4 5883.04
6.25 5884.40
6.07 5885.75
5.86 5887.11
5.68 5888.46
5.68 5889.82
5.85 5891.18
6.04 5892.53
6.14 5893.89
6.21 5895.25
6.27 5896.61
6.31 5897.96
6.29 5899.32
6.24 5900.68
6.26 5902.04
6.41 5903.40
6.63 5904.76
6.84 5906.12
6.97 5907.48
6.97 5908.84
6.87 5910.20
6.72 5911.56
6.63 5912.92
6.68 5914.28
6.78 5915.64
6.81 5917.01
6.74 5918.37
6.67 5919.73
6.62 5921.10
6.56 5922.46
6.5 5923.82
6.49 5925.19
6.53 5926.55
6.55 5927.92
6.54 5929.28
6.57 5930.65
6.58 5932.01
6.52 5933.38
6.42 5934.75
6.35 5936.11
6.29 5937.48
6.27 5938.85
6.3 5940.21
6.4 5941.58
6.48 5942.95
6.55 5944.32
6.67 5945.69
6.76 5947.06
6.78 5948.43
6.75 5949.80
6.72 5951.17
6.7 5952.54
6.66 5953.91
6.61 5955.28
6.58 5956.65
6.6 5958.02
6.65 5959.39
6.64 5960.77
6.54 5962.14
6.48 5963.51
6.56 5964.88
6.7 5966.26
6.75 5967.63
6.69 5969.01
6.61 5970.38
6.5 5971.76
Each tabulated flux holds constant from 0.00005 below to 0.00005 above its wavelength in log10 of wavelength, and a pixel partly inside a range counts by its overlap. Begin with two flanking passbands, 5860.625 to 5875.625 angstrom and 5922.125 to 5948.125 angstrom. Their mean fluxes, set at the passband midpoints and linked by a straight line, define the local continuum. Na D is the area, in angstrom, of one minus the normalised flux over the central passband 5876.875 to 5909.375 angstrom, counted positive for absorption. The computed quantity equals 0.90 angstrom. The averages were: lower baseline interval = 6.49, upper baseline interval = 6.49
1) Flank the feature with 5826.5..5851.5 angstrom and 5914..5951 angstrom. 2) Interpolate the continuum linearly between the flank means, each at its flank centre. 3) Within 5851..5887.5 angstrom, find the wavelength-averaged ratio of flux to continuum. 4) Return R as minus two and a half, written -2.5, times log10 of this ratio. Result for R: 0.08 mag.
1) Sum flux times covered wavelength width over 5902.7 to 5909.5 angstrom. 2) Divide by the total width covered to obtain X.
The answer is 6.76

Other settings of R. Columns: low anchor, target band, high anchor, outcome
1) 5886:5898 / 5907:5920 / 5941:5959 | -0.093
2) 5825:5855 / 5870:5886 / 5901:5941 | 0.027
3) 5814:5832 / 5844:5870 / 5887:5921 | 0.046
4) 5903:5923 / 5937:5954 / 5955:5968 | 0.014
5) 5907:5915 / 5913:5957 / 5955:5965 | 0.020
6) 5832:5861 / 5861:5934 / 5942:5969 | 0.058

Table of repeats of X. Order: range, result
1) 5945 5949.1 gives 6.73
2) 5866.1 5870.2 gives 6.87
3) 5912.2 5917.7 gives 6.72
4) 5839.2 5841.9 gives 7.24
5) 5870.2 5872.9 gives 7.14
